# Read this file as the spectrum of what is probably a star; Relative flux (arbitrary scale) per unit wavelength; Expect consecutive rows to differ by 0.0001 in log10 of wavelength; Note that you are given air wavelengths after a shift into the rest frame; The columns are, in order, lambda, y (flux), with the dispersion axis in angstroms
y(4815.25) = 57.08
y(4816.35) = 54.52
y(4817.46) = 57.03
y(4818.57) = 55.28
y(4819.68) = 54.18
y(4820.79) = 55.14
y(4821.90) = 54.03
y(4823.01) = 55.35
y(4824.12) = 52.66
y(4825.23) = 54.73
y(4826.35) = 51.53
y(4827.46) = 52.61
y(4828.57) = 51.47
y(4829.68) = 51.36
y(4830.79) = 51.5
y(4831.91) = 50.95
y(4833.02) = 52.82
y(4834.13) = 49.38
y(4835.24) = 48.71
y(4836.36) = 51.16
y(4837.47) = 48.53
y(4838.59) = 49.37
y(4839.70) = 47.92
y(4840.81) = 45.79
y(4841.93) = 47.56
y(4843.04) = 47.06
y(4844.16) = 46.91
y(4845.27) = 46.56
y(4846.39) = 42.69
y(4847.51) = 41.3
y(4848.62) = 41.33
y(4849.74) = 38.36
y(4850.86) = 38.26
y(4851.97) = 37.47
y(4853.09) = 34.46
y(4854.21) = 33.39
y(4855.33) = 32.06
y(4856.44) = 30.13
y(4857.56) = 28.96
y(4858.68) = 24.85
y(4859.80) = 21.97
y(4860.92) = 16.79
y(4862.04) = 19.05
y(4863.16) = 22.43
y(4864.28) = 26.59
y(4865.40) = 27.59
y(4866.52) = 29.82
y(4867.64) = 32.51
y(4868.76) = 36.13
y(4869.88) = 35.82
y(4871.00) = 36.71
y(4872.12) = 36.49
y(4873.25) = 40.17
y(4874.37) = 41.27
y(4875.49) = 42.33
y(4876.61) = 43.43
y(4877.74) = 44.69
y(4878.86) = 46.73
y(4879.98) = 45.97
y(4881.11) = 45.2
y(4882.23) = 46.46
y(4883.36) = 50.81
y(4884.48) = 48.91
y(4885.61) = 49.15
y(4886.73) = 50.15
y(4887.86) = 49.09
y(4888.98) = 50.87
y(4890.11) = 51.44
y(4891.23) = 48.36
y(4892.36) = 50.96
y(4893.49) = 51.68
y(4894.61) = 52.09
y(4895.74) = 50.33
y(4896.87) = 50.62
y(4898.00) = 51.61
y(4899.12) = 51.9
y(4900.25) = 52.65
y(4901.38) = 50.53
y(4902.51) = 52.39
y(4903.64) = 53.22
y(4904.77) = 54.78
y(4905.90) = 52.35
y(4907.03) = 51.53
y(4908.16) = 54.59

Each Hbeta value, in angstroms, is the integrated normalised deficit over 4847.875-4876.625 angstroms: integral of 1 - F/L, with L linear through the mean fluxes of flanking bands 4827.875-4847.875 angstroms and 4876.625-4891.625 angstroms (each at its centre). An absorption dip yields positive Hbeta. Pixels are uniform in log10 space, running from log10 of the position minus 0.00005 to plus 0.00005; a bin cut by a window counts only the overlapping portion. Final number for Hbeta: 9.4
